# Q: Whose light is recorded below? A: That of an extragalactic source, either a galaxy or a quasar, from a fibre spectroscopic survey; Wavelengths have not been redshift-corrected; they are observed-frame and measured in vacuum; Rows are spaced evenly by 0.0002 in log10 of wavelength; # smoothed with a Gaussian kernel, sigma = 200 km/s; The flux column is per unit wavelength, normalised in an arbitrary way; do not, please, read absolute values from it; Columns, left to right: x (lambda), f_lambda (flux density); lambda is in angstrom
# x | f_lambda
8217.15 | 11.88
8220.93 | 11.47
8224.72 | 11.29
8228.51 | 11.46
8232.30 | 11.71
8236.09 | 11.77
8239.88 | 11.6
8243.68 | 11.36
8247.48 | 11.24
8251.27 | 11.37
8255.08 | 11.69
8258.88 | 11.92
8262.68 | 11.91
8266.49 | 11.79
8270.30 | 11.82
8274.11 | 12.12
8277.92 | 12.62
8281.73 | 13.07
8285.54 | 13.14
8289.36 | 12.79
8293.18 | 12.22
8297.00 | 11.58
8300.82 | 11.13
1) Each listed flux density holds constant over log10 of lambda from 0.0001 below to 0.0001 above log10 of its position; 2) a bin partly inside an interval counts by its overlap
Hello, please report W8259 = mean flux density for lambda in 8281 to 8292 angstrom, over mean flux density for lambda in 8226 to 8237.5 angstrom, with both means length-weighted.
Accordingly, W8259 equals 1.1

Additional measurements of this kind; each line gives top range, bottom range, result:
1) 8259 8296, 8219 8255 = 1.07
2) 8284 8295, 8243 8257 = 1.11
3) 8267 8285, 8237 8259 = 1.08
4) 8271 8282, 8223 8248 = 1.08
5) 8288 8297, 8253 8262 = 1.04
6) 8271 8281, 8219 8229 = 1.09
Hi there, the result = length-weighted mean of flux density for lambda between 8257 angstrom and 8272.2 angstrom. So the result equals 11.9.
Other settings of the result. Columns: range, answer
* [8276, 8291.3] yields 12.9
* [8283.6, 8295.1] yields 12.7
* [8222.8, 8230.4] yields 11.4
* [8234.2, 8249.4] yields 11.5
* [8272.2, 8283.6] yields 12.6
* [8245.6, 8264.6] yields 11.6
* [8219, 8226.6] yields 11.4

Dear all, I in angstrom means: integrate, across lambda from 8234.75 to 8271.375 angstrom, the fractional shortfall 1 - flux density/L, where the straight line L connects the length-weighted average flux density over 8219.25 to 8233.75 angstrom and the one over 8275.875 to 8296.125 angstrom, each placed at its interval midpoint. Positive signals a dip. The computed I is 1.2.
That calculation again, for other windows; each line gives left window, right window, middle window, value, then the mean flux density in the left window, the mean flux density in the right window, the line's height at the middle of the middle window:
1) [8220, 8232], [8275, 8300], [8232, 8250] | 0.3 angstrom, 11.4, 12.5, 11.7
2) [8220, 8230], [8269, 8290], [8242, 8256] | 0.6 angstrom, 11.4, 12.6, 11.9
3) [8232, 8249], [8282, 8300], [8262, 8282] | -0.2 angstrom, 11.5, 12.4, 12.1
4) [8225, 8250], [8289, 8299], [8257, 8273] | -0.1 angstrom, 11.5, 12.1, 11.8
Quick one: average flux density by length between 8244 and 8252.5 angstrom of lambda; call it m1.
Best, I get 11.3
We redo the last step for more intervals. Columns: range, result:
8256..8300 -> 12.2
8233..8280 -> 11.8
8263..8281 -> 12.1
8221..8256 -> 11.5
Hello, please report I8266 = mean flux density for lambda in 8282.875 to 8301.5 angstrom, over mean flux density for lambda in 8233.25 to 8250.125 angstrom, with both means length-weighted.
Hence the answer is 1.1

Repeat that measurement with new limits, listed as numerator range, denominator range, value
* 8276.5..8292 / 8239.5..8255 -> 1.13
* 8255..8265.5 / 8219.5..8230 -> 1.04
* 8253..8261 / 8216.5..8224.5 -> 1.02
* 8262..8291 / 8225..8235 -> 1.08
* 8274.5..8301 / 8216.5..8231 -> 1.08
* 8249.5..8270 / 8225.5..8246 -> 1.02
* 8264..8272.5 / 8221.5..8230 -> 1.04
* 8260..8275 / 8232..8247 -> 1.03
